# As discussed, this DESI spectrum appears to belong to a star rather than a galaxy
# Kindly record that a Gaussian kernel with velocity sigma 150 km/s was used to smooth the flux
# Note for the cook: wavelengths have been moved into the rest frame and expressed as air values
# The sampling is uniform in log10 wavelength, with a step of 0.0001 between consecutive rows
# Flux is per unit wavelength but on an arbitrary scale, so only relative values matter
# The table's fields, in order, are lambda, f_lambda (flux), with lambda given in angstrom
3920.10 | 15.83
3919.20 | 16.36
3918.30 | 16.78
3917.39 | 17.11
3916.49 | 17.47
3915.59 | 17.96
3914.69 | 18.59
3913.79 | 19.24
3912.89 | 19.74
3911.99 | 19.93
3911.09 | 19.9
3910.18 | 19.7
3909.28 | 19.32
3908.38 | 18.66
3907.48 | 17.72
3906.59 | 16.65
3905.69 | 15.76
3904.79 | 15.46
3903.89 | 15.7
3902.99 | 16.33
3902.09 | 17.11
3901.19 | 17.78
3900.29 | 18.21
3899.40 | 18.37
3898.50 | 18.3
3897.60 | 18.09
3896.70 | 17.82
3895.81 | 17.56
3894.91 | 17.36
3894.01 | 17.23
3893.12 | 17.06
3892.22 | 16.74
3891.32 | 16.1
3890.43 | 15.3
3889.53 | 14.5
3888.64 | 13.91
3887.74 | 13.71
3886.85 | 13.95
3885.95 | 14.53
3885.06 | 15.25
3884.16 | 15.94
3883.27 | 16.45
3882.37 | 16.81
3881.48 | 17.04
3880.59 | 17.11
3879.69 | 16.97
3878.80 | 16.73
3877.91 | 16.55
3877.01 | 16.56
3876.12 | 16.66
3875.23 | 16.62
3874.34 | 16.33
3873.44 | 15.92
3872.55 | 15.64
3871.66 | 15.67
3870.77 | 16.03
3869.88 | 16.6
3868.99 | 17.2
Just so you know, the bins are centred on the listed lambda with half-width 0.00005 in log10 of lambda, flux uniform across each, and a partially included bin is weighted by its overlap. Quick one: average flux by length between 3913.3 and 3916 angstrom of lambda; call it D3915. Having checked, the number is 18.6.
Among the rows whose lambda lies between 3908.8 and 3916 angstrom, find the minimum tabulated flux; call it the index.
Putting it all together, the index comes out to 17.96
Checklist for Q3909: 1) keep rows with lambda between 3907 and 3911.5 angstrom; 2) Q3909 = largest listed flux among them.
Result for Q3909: 19.9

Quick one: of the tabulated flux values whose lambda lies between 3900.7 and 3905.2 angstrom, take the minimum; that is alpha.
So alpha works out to 15.46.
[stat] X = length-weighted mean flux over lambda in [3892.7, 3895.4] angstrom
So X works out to 17.2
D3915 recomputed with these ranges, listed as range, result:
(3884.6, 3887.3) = 14.6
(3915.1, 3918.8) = 17.3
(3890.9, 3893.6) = 16.6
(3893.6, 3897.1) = 17.5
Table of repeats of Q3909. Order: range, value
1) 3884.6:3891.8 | 16.1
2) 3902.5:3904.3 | 16.33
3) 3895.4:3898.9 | 18.3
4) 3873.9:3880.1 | 16.97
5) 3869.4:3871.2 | 16.6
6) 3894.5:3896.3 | 17.56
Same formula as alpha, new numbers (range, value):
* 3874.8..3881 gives 16.55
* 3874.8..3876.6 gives 16.62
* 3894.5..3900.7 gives 17.36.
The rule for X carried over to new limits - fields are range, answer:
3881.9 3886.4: 15.8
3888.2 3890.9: 14.6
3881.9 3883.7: 16.6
